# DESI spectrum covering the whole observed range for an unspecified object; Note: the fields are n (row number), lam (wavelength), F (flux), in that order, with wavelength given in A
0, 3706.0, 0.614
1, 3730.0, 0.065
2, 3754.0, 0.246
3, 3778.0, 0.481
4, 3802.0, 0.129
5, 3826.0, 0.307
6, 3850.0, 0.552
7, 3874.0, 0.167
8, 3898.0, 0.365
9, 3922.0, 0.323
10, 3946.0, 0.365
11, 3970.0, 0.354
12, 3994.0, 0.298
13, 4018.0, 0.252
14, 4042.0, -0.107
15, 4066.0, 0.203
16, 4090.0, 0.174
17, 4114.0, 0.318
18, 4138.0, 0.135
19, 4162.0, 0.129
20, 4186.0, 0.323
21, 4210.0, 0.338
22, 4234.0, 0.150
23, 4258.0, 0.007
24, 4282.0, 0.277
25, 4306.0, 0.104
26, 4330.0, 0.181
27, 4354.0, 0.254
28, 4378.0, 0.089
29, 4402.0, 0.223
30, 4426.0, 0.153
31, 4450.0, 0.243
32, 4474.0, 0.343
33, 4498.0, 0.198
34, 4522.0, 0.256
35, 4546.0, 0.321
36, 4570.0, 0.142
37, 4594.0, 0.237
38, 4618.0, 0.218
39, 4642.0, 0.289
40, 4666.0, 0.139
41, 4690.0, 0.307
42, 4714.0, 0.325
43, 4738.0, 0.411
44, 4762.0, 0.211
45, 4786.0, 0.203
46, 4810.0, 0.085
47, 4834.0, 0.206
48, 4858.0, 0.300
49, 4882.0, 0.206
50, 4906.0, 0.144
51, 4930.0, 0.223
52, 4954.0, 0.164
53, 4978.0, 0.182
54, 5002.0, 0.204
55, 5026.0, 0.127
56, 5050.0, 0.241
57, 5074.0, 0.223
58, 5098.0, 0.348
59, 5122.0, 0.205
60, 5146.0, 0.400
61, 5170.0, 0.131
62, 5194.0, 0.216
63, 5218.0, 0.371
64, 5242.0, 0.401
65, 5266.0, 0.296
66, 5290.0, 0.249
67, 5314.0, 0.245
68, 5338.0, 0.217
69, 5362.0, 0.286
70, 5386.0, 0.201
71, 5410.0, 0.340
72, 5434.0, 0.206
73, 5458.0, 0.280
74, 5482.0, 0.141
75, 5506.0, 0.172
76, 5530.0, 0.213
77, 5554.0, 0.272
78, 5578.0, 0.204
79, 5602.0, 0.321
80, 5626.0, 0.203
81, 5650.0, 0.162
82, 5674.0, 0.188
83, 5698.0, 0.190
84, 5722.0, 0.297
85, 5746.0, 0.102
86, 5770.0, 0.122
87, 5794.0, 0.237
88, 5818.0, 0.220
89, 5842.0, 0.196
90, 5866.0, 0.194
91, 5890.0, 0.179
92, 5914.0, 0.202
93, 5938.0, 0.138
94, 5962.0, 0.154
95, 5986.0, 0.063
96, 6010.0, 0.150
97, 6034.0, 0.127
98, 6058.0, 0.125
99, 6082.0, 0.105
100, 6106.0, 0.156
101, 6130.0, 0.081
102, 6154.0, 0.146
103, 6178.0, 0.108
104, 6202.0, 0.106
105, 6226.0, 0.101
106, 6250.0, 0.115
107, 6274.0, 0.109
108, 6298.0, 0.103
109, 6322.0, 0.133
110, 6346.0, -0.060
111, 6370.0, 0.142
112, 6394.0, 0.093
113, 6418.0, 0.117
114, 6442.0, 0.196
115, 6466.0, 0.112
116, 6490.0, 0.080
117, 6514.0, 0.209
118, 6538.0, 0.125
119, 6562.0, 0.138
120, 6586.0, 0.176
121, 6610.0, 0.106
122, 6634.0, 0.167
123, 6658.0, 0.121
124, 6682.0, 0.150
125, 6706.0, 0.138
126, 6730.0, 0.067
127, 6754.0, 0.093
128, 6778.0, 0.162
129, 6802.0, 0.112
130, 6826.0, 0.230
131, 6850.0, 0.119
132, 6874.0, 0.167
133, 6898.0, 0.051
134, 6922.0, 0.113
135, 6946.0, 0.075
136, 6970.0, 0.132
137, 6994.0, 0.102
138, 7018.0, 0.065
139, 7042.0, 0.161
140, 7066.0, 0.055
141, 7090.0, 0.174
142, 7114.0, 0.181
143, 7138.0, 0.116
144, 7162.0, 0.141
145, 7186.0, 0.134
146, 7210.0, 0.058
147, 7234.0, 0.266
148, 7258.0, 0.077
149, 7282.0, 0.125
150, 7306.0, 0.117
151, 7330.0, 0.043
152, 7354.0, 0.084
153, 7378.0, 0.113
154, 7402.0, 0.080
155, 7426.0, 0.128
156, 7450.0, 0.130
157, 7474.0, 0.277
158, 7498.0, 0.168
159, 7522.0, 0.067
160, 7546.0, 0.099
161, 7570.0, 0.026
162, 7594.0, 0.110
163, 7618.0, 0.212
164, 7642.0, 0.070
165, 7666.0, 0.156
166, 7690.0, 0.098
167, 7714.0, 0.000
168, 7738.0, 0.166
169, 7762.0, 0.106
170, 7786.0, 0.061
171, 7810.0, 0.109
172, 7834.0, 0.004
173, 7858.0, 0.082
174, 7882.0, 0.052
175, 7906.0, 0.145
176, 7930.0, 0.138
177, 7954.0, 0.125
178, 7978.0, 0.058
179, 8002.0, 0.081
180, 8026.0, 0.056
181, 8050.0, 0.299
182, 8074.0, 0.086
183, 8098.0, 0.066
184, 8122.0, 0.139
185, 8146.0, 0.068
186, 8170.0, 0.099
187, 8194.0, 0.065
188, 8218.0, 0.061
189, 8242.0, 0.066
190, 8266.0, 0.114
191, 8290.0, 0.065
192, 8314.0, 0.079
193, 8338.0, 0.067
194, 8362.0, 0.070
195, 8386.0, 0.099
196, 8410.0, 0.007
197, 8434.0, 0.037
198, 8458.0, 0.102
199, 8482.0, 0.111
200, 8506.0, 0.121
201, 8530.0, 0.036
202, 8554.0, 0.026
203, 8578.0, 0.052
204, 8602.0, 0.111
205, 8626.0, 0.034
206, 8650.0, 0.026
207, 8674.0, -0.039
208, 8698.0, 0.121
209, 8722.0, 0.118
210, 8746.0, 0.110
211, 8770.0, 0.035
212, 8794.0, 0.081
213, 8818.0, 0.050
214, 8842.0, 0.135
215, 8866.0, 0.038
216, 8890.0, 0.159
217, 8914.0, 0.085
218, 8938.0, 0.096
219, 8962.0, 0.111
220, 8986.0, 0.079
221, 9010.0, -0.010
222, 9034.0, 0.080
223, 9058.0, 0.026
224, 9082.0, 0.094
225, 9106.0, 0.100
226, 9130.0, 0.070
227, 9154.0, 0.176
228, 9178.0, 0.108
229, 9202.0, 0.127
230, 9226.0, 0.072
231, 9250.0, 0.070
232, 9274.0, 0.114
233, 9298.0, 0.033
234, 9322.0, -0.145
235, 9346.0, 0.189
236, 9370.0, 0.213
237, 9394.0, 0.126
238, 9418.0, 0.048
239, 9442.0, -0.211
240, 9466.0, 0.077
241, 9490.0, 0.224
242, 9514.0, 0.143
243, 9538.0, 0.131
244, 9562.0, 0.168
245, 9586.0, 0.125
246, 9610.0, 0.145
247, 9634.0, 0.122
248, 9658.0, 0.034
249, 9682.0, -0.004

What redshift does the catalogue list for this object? 0.138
